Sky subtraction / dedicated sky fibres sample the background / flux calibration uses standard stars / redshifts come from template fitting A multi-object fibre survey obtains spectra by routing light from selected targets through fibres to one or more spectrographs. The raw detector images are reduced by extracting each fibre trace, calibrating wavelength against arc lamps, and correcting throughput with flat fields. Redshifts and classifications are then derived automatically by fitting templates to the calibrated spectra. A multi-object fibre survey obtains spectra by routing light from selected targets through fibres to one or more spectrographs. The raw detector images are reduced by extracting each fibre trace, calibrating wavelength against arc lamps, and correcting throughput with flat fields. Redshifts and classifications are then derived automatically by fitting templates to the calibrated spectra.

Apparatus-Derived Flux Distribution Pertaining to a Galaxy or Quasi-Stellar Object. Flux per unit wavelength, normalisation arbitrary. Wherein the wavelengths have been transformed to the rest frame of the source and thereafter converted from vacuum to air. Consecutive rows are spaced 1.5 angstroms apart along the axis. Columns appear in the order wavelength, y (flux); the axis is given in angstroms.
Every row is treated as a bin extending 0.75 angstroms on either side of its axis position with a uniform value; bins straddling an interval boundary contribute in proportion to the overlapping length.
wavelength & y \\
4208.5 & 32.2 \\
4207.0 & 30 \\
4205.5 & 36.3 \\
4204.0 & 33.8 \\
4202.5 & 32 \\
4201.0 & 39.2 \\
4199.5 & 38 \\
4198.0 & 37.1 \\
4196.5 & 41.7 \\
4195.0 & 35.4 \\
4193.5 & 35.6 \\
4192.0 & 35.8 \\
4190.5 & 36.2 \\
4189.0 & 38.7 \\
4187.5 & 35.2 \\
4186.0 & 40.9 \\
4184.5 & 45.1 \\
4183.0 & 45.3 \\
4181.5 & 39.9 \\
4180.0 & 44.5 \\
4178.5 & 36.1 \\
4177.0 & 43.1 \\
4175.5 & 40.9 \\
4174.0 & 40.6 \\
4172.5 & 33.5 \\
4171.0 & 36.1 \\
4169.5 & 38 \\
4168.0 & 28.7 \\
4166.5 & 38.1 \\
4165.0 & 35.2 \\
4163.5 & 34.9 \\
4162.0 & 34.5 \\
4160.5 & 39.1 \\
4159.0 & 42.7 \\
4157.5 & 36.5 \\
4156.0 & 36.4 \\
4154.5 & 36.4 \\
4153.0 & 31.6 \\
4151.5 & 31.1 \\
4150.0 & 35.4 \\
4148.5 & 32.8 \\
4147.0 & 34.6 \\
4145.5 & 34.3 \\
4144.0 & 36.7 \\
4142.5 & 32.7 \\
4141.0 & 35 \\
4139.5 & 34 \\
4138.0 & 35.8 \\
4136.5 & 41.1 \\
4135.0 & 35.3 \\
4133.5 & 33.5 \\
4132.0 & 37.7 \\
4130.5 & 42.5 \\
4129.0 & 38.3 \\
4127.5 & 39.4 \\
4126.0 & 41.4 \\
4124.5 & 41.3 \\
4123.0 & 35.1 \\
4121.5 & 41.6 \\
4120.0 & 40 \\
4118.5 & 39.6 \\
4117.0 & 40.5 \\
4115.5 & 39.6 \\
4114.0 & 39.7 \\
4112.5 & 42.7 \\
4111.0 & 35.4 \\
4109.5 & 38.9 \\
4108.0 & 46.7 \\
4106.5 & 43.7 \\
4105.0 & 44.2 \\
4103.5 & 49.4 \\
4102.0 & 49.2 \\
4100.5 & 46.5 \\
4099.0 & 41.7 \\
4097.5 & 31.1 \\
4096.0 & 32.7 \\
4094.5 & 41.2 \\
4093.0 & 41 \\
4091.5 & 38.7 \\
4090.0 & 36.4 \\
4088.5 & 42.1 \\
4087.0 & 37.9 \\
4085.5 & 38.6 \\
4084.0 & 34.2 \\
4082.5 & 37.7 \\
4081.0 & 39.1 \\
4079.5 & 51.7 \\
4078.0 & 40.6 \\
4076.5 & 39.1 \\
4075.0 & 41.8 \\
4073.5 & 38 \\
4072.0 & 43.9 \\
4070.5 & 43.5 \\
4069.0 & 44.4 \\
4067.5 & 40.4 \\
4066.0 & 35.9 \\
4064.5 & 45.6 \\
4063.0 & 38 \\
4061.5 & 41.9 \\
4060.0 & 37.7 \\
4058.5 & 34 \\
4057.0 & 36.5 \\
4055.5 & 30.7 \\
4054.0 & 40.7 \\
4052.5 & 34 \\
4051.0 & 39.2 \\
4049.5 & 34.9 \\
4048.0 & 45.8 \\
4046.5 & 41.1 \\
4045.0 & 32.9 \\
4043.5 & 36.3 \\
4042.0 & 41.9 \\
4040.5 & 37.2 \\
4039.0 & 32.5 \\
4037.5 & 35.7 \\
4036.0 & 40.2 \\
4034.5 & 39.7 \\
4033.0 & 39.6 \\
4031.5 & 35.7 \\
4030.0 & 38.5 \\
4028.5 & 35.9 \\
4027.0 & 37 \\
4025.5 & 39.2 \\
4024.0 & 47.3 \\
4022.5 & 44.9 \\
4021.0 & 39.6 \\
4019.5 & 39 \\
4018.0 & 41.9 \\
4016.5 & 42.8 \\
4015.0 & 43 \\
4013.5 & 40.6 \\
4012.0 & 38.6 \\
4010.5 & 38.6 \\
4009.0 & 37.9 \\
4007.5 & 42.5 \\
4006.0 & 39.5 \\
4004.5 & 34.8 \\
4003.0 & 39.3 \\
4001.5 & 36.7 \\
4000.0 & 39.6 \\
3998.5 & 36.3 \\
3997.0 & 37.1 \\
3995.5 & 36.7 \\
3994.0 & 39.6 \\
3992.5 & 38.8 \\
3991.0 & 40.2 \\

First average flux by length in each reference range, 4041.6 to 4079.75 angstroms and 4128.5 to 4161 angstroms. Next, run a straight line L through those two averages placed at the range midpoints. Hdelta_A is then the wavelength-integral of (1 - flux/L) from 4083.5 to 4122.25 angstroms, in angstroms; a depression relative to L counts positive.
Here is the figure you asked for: -2.9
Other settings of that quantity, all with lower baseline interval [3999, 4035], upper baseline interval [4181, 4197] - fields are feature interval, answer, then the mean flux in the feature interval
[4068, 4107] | -1.7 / 41.1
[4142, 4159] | 1.9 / 34.8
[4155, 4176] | 1.3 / 36.7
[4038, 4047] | 0.6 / 36.8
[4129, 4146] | 1.2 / 36.4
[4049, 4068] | 0.9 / 37.7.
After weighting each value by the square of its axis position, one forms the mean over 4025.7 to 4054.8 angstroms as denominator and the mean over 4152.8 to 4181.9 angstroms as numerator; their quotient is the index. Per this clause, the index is 1.05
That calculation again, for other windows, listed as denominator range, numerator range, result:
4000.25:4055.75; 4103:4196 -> 1.04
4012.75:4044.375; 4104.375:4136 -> 1.06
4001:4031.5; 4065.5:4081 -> 1.08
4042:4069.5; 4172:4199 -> 1.09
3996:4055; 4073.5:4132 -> 1.08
